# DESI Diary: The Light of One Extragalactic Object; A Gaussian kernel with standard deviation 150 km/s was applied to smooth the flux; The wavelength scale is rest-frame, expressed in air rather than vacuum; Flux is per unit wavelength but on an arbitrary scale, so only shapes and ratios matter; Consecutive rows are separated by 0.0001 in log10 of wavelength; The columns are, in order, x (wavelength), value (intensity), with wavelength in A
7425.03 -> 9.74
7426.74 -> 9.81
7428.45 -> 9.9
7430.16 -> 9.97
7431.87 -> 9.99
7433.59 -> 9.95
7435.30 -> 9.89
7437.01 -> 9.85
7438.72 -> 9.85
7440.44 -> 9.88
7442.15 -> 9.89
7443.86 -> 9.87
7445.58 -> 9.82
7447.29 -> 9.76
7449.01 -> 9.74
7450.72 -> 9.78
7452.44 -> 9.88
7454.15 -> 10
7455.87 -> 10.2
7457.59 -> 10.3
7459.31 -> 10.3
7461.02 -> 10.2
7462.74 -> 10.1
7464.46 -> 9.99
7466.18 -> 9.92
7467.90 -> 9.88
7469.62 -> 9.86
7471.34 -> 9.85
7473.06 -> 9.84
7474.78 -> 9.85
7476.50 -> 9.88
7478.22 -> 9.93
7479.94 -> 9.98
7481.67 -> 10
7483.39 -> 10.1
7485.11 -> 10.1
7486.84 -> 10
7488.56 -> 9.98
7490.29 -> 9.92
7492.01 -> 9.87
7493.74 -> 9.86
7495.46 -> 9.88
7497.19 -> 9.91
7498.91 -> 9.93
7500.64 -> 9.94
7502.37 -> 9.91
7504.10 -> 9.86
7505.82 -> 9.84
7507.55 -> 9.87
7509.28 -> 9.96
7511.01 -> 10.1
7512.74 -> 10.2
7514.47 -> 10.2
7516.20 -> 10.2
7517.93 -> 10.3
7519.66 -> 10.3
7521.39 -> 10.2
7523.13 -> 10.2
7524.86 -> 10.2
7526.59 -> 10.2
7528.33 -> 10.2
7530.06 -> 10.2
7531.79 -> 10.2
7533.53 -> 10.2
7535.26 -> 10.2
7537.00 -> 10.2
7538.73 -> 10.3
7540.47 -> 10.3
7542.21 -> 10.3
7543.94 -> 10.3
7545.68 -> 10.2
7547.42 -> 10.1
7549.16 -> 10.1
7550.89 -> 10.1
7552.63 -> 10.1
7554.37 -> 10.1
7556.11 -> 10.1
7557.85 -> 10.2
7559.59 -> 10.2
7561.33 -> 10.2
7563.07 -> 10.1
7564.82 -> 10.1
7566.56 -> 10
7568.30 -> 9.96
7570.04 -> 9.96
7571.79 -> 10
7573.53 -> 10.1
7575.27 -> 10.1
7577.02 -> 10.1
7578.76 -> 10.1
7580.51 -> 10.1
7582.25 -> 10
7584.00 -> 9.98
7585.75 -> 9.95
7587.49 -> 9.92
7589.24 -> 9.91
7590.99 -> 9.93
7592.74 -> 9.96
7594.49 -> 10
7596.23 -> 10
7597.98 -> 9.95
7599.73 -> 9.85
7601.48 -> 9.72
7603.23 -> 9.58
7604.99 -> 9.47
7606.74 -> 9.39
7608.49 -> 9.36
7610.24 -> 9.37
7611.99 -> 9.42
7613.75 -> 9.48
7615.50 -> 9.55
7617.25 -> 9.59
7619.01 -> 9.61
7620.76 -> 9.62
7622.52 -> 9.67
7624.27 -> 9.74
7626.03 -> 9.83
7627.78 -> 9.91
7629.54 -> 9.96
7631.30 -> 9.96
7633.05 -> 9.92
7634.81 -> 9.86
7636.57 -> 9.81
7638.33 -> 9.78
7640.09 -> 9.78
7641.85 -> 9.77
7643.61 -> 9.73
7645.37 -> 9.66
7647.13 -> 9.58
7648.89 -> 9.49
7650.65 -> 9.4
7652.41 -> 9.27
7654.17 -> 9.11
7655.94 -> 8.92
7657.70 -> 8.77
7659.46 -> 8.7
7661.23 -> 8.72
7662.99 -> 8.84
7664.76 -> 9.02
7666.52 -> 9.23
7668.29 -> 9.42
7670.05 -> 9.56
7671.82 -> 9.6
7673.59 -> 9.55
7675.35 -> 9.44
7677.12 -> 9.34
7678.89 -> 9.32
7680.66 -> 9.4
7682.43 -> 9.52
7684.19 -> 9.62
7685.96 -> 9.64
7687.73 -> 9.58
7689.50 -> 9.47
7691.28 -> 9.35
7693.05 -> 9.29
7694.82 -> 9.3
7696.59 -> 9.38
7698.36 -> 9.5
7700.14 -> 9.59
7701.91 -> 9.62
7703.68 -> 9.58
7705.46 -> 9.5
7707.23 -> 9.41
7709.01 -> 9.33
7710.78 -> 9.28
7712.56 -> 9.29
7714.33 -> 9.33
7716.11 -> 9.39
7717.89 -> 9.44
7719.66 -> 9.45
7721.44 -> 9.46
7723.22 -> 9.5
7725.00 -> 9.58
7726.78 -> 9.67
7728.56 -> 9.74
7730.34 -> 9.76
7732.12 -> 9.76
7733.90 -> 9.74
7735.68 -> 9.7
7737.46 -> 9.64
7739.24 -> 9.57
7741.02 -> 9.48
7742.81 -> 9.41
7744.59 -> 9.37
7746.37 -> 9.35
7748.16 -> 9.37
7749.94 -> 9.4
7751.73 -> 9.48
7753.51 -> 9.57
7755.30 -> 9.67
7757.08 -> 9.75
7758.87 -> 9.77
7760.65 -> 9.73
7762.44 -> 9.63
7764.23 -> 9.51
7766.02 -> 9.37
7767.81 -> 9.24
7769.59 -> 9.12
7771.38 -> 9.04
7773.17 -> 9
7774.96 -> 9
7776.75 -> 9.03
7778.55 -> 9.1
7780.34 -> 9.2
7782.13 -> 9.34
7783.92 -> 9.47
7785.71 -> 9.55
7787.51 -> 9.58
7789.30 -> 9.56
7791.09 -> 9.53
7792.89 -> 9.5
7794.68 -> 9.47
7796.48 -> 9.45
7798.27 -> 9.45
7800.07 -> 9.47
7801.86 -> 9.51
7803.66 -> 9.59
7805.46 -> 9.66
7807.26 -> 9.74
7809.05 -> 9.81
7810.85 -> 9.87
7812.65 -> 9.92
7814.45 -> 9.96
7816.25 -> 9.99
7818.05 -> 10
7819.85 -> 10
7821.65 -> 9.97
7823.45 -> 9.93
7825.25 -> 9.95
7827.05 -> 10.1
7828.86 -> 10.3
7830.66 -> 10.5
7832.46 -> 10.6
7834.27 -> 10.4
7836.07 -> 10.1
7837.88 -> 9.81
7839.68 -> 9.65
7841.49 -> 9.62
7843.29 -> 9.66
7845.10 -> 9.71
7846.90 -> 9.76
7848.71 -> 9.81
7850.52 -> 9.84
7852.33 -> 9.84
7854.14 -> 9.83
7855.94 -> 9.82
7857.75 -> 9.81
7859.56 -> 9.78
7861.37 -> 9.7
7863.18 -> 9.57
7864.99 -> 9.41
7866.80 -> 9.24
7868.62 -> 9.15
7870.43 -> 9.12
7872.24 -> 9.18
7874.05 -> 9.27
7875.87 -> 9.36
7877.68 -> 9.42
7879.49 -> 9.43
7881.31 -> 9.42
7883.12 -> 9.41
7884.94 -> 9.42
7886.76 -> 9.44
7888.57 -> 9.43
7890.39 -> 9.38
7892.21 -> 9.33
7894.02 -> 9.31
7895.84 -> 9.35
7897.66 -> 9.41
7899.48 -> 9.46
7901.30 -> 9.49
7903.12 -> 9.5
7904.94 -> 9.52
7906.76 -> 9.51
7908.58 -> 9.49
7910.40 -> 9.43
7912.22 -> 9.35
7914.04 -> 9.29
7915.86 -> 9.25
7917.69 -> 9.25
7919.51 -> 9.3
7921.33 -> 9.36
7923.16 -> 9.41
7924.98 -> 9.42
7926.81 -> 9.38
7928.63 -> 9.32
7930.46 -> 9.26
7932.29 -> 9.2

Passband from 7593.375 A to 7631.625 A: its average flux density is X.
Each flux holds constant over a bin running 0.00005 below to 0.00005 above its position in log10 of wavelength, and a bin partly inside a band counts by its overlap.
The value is 9.68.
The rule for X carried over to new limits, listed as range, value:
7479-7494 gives 9.98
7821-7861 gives 9.94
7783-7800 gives 9.5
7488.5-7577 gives 10.1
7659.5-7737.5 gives 9.44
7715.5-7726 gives 9.47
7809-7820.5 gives 9.94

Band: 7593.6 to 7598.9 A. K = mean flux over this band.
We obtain 9.99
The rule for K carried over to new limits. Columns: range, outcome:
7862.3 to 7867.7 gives 9.41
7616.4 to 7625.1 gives 9.64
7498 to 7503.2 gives 9.93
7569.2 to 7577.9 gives 10.1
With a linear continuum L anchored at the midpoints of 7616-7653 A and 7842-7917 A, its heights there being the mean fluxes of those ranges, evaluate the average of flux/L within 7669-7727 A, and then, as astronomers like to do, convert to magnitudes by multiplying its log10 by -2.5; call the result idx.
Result 0.02 mag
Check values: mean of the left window 9.71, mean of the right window 9.49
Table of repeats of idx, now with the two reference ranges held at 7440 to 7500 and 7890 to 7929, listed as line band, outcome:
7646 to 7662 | 0.069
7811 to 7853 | -0.054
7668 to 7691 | 0.021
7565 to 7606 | -0.015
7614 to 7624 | 0.016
